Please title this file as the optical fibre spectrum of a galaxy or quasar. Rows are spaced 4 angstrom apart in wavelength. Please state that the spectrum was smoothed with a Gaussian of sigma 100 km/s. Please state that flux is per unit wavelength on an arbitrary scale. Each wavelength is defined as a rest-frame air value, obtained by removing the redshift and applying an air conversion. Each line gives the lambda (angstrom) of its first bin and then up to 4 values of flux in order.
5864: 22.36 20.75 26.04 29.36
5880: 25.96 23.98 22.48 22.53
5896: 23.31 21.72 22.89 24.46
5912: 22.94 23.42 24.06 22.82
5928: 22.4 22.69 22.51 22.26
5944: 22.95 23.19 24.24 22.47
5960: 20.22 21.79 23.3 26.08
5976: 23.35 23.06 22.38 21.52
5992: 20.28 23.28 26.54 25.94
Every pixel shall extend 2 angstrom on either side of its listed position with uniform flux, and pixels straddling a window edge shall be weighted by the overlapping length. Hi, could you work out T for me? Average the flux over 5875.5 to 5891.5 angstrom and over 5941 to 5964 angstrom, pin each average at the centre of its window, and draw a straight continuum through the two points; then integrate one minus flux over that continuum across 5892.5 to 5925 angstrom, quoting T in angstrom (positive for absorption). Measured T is 1.1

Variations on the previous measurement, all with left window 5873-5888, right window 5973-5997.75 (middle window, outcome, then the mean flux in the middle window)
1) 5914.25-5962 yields 2.5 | 22.8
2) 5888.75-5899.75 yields 1.2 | 22.7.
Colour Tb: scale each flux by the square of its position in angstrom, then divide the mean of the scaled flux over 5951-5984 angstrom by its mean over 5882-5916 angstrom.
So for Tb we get 1.02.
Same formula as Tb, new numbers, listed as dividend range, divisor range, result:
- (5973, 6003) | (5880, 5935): 1.03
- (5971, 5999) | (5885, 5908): 1.03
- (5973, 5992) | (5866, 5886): 0.93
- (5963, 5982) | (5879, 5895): 1.03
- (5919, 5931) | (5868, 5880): 0.89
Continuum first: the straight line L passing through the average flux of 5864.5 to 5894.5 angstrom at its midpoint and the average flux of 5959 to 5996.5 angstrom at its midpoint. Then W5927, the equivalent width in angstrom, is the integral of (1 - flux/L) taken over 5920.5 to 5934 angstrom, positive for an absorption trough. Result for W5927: 0.39 angstrom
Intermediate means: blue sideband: 24.3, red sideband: 22.6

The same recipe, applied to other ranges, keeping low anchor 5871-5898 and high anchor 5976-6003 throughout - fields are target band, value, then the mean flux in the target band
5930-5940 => 0.6 angstrom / 22.5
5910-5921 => 0.4 angstrom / 23.4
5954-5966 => 1.0 angstrom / 21.5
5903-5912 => 0.3 angstrom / 23.6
